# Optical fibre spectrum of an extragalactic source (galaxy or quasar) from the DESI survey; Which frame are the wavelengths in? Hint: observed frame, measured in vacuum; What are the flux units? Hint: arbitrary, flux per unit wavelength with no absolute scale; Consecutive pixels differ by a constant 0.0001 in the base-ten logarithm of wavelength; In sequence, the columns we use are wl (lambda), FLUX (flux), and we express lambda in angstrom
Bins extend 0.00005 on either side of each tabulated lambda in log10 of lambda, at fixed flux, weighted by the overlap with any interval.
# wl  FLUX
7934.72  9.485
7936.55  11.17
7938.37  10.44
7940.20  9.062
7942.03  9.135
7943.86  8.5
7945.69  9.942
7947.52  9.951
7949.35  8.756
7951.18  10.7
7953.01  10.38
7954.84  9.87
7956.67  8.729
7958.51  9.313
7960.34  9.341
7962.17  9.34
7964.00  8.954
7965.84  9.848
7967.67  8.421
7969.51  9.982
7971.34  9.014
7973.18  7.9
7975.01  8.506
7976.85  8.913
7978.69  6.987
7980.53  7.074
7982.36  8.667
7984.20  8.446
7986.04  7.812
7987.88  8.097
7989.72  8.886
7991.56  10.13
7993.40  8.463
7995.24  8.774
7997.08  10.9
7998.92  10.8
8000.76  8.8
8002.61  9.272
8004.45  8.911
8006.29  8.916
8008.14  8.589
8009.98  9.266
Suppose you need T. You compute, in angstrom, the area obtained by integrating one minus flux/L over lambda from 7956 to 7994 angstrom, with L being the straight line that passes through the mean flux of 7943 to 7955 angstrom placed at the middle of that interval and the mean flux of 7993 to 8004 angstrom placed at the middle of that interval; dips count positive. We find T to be 3.6 angstrom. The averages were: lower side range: 9.73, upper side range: 9.53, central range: 8.71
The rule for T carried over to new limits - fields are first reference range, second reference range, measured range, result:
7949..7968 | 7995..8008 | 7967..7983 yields 1.8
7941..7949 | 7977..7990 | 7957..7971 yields -1.0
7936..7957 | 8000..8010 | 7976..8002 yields 1.0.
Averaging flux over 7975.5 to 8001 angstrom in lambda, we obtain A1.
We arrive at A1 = 8.76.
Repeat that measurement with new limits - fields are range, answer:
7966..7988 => 8.38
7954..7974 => 9.16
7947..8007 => 9.05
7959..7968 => 9.24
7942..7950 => 9.28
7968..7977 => 8.83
